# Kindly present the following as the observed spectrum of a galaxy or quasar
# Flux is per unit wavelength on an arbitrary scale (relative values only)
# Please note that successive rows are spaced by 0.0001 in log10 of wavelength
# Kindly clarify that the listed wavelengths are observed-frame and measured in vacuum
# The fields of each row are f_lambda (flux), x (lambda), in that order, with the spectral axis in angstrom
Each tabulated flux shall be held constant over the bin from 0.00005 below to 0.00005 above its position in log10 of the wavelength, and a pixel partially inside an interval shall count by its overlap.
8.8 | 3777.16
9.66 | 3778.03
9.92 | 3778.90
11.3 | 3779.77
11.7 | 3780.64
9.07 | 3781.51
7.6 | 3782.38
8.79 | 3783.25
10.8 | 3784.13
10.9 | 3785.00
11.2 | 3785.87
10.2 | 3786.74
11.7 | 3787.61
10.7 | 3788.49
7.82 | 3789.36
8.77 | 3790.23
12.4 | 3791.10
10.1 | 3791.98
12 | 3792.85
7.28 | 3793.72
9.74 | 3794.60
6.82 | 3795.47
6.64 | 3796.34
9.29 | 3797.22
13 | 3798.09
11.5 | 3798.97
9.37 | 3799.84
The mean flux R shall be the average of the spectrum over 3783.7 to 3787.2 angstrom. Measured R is 10.8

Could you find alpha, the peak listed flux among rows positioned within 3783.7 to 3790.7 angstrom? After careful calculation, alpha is 11.7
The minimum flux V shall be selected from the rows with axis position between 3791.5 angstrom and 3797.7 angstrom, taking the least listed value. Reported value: 6.64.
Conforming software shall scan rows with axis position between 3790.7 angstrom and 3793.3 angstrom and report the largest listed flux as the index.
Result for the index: 12.4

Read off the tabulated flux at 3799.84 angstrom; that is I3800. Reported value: 9.37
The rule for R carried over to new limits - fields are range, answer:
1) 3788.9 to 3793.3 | 10.2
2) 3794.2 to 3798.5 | 9.08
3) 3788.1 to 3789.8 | 9.25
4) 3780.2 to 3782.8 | 9.48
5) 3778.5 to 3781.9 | 10.5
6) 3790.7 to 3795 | 10.3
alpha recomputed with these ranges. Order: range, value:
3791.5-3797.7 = 12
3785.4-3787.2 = 11.2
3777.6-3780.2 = 11.3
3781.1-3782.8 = 9.07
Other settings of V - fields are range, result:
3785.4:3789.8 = 7.82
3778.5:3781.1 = 9.92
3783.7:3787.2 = 10.2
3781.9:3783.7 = 7.6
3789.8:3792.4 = 8.77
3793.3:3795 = 7.28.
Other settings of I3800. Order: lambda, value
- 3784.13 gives 10.8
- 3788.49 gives 10.7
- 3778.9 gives 9.92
